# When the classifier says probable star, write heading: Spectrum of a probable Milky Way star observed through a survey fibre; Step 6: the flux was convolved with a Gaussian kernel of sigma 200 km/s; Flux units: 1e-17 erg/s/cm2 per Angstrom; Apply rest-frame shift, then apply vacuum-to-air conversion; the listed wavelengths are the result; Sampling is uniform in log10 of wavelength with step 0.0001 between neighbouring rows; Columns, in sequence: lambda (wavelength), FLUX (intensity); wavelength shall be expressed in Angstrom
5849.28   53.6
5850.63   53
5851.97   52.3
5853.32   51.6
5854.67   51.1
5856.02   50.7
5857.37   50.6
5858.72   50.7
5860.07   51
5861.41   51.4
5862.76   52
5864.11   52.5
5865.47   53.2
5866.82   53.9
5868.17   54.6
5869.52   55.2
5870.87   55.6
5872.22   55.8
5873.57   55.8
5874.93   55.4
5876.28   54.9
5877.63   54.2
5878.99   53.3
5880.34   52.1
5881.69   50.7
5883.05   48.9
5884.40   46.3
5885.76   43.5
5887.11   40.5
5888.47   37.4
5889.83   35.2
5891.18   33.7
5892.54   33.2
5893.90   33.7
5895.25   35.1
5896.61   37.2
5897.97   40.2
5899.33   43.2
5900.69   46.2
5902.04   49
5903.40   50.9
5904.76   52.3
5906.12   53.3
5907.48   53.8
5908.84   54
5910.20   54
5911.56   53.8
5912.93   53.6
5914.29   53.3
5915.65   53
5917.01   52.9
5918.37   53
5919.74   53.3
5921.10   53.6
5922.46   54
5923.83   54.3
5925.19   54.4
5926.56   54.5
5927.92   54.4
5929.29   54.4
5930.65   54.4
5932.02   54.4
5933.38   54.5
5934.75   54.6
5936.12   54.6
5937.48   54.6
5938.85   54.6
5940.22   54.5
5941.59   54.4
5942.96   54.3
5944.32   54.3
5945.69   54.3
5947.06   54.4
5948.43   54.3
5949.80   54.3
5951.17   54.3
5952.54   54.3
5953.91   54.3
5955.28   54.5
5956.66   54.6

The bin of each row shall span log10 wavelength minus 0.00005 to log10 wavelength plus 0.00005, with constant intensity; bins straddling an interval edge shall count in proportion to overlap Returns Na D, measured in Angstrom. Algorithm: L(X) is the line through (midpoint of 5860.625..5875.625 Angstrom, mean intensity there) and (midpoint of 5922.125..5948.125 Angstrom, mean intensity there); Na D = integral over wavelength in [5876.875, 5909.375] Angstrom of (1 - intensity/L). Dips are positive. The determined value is 5.6 Angstrom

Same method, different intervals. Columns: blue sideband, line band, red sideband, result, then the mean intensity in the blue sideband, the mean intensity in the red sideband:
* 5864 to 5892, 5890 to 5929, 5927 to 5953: 2.5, 49.5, 54.4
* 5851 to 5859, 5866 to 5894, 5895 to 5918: 1.3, 51.2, 49.5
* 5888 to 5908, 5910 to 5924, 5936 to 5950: -1.8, 42.3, 54.4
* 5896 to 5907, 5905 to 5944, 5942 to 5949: -2.6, 46.7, 54.4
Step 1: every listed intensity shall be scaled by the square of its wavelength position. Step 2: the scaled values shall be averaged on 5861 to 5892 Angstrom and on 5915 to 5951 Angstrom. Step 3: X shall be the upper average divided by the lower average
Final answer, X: 1.1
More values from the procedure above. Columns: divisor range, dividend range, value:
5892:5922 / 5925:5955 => 1.14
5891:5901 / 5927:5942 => 1.46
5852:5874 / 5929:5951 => 1.06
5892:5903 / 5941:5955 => 1.38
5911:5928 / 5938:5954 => 1.02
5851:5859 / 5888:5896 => 0.69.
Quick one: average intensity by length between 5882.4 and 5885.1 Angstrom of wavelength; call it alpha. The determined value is 47.6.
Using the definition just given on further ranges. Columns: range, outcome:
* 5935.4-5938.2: 54.6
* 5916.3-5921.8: 53.2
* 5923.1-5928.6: 54.4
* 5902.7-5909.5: 52.8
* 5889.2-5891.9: 34.5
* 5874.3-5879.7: 54.5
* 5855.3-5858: 50.6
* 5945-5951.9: 54.3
